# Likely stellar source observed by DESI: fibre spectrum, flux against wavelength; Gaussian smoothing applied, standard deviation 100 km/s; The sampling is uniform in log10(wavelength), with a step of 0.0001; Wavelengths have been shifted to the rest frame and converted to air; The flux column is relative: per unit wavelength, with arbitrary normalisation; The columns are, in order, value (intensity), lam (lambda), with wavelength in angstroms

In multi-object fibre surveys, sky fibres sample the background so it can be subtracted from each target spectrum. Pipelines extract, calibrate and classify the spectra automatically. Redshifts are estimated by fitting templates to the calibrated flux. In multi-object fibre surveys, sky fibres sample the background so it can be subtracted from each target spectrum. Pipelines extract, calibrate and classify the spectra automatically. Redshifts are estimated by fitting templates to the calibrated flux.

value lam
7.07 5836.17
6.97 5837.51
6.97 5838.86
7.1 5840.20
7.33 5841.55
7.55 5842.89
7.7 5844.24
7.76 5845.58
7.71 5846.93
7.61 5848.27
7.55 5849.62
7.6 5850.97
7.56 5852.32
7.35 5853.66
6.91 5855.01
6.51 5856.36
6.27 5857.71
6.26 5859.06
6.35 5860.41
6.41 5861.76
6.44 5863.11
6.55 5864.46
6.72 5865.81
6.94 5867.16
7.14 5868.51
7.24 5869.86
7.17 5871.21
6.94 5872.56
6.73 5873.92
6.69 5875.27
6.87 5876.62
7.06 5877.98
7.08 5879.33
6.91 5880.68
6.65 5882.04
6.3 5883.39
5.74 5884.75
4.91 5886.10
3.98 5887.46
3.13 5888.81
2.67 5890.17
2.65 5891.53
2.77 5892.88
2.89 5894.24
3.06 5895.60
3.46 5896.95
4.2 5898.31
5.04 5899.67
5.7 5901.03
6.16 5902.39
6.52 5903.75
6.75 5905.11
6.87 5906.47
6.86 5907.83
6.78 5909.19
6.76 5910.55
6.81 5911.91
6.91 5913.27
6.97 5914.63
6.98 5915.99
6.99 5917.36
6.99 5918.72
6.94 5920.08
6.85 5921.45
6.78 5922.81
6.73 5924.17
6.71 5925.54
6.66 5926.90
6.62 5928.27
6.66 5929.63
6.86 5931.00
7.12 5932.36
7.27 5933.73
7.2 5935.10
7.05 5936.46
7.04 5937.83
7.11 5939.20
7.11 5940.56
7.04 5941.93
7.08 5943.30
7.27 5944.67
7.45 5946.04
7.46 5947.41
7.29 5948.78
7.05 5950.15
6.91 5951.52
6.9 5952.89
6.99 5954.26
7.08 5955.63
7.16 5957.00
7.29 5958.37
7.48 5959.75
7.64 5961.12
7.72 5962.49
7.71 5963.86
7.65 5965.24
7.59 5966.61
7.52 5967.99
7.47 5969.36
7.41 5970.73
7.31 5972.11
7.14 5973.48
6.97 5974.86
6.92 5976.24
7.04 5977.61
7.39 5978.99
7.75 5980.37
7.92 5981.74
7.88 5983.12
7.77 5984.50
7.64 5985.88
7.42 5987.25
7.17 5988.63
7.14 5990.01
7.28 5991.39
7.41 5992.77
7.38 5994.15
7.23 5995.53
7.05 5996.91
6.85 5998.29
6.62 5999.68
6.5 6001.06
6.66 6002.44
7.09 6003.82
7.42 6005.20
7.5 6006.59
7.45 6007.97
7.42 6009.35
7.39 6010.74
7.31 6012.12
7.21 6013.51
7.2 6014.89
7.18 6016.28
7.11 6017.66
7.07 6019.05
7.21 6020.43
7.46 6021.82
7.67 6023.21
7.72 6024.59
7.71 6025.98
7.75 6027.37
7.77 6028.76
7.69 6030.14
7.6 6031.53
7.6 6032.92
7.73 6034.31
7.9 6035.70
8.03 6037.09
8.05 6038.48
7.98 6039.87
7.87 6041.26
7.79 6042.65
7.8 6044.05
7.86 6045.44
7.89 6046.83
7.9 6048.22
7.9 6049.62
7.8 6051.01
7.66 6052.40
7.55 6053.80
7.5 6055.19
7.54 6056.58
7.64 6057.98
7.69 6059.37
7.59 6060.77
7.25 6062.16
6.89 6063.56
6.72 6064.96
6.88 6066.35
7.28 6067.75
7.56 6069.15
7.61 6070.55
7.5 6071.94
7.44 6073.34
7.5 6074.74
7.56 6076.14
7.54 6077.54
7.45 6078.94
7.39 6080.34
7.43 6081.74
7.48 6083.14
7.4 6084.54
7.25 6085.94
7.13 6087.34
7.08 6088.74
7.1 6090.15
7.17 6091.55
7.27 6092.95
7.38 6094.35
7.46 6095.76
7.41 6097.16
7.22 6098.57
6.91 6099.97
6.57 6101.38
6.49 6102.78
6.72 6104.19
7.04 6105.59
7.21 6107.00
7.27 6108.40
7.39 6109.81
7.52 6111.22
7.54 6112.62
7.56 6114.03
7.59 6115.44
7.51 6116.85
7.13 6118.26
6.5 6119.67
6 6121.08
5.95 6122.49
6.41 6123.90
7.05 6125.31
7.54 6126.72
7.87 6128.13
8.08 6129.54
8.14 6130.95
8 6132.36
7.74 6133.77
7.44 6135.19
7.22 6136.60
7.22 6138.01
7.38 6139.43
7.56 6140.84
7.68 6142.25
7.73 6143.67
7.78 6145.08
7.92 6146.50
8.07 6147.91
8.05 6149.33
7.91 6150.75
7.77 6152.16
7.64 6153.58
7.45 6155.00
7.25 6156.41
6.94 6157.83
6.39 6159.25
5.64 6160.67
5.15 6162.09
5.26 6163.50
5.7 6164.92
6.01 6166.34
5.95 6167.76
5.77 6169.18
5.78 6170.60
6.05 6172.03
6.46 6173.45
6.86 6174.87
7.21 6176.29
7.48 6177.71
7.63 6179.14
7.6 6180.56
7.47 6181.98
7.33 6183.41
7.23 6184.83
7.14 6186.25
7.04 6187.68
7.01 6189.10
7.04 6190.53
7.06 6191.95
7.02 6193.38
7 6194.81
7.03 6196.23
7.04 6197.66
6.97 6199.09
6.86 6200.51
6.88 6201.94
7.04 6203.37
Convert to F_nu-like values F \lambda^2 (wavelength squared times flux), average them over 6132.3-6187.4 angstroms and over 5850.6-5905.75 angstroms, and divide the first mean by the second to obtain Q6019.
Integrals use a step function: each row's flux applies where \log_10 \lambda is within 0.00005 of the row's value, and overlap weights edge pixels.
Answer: 1.3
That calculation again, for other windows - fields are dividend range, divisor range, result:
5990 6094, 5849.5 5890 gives 1.22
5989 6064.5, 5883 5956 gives 1.25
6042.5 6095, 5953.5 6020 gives 1.05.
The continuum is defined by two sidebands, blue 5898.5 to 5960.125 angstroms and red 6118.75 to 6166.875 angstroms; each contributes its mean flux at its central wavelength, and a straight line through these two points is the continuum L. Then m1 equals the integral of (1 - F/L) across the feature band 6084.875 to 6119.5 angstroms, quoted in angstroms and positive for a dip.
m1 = -0.5 angstroms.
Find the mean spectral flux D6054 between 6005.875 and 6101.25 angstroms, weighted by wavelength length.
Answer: 7.48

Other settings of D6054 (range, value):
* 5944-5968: 7.34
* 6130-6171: 7.07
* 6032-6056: 7.81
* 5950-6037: 7.36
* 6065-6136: 7.27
